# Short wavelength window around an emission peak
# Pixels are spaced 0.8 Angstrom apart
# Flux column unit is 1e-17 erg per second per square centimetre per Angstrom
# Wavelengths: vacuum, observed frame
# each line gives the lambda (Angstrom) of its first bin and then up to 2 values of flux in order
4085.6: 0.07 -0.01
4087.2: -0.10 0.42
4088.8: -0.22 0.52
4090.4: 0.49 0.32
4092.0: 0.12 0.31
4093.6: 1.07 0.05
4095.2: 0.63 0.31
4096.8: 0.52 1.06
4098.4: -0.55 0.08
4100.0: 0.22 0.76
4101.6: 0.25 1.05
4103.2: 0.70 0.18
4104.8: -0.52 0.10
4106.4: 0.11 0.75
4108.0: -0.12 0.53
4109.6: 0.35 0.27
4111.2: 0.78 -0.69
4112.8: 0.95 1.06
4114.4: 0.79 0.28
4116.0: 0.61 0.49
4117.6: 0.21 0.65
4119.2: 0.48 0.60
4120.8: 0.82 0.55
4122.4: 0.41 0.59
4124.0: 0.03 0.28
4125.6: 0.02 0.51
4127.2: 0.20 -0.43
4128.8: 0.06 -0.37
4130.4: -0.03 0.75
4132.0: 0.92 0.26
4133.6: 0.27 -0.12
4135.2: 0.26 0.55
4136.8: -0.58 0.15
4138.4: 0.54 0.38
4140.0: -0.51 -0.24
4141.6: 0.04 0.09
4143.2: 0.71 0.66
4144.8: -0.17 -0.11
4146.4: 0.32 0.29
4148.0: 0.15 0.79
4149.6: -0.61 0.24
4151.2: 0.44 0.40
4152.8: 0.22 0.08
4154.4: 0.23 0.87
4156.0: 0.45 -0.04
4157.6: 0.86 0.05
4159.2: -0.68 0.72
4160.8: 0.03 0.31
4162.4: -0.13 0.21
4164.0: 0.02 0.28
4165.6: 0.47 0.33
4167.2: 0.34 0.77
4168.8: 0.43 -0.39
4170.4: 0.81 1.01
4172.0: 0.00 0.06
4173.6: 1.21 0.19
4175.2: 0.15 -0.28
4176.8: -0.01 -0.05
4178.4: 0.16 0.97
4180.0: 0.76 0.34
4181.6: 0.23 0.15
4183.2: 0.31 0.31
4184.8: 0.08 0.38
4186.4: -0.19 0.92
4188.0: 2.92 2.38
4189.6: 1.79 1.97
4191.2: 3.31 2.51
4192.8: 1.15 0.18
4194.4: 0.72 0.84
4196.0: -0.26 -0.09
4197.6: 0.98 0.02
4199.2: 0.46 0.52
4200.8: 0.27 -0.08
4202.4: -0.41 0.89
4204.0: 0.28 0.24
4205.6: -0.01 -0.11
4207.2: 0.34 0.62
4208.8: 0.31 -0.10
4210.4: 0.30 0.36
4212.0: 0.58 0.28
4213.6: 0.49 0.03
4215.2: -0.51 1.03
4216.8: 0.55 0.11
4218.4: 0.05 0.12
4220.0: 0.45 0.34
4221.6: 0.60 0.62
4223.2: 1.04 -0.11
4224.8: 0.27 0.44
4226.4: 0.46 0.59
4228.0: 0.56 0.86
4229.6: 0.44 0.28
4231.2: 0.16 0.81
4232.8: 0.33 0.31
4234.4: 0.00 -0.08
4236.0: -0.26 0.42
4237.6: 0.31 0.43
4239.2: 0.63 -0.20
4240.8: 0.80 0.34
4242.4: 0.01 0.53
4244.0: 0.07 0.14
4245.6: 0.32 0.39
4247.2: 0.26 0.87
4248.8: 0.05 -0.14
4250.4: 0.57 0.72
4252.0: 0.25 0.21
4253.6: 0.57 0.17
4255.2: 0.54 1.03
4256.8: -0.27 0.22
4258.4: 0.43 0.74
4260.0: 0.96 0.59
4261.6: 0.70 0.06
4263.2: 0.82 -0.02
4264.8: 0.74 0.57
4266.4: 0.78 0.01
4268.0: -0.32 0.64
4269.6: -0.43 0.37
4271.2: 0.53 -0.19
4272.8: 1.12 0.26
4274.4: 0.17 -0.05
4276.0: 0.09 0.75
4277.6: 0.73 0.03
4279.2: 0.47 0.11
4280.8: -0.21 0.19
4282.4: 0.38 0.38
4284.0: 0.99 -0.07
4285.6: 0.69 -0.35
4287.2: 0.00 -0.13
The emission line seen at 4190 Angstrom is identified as [O II]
